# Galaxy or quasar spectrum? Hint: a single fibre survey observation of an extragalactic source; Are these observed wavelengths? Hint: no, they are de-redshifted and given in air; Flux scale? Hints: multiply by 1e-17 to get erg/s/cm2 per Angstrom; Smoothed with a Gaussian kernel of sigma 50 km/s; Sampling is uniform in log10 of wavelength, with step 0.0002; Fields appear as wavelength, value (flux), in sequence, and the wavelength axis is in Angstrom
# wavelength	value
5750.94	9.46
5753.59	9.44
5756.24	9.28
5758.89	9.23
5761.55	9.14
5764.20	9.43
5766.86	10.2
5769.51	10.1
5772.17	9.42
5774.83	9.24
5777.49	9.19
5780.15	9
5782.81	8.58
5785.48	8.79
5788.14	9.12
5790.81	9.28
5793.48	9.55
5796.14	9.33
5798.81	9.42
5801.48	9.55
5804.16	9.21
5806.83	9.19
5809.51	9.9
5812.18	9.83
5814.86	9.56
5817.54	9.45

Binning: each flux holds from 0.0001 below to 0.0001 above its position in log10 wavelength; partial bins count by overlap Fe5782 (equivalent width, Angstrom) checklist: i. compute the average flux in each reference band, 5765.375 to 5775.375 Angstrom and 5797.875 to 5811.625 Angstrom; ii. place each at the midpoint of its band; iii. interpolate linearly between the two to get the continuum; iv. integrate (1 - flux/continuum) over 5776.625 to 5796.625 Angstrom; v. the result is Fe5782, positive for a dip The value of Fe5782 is 1.1 Angstrom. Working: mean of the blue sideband 9.77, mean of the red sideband 9.47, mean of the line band 9.1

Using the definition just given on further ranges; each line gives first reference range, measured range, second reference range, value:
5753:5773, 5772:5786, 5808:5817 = 0.8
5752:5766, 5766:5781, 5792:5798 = -0.2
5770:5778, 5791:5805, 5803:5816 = 0.1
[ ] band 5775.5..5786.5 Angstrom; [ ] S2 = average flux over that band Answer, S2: 8.91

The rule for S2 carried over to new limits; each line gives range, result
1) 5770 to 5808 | 9.22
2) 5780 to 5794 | 9.03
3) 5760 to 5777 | 9.56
